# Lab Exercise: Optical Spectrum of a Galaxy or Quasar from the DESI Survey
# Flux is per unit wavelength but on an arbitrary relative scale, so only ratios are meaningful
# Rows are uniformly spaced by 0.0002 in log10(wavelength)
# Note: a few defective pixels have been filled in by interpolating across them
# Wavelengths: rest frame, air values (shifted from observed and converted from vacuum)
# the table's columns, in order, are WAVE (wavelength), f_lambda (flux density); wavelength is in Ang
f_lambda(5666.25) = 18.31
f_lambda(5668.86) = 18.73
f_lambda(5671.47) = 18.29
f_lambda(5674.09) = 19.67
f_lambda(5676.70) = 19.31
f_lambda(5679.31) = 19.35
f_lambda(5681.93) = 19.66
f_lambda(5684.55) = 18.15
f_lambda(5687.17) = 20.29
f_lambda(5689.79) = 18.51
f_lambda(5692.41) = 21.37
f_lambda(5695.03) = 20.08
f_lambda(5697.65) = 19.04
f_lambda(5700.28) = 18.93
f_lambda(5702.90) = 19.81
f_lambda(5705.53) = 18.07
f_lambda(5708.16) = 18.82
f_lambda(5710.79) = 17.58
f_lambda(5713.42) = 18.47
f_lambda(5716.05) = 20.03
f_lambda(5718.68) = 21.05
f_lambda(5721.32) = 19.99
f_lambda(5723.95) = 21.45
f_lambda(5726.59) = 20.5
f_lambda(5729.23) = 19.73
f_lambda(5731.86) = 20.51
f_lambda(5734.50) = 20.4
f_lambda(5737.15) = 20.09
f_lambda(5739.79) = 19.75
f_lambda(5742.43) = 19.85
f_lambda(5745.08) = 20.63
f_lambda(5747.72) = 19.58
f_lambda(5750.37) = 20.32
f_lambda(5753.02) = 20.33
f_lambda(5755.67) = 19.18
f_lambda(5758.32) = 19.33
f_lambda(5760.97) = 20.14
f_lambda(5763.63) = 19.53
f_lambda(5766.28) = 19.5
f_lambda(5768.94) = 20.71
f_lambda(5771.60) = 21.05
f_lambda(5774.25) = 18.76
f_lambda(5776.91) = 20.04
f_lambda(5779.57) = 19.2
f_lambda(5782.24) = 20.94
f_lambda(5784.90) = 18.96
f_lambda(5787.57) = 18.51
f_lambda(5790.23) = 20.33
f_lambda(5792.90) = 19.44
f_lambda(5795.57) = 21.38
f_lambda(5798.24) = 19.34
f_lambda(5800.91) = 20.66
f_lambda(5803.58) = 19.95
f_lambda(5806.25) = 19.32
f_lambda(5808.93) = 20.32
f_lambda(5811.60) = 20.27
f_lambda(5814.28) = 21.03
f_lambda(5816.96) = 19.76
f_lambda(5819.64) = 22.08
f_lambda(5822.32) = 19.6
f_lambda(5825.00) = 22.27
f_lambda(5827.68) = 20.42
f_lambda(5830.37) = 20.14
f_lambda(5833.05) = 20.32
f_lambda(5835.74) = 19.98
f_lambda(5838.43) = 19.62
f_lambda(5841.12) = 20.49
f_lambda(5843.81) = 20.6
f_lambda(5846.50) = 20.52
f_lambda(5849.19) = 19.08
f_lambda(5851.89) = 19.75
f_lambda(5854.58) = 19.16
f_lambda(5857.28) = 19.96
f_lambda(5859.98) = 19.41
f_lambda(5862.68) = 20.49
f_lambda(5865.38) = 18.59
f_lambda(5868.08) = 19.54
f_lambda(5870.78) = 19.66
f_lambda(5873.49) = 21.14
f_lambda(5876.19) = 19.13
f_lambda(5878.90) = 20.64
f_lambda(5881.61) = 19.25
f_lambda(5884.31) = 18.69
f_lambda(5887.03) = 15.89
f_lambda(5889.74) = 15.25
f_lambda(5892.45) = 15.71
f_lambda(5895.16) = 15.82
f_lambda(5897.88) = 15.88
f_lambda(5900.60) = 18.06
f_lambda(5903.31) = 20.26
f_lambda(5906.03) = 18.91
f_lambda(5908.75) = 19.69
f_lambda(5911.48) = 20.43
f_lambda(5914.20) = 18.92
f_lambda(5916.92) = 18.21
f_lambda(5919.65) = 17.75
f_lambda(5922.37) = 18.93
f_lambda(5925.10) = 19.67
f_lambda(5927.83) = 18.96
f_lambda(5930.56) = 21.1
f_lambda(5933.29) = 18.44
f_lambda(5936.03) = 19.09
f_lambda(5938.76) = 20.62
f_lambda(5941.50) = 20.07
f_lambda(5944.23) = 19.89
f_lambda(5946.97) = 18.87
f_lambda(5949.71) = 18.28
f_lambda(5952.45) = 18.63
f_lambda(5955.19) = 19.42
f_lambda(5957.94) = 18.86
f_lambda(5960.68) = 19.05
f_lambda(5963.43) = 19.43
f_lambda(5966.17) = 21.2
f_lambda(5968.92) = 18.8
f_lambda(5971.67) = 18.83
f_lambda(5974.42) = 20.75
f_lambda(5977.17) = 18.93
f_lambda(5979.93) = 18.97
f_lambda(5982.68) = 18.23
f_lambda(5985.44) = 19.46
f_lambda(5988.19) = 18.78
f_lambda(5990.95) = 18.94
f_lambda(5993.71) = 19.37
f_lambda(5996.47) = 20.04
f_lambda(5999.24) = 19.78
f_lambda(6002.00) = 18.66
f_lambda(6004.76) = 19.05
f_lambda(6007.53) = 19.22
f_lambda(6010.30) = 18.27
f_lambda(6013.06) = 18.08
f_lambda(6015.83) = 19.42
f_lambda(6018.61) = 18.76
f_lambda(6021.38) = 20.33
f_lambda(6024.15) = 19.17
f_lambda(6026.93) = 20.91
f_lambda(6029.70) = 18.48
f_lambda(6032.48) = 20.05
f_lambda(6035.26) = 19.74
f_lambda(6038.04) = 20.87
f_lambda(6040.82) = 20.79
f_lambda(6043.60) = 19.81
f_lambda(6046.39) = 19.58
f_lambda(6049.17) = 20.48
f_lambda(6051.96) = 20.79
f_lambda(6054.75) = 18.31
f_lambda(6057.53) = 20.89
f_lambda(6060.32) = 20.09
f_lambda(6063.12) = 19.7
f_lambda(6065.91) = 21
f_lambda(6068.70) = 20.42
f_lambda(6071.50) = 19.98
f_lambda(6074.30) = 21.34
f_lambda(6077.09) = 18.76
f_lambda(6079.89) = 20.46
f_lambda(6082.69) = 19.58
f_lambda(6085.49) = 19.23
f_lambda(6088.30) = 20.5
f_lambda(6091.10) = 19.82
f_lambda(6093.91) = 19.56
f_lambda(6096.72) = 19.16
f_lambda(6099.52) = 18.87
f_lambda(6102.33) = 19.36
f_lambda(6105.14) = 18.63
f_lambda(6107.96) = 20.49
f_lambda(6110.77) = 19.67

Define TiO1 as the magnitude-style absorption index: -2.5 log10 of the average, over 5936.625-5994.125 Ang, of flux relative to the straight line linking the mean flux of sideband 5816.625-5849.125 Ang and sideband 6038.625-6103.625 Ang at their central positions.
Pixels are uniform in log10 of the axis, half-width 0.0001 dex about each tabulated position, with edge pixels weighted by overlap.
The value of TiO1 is 0.05 mag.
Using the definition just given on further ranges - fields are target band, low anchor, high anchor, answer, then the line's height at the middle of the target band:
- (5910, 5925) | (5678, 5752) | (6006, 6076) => 0.05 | 19.8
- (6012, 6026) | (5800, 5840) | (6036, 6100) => 0.05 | 20.1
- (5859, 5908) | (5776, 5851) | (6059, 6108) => 0.09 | 20.1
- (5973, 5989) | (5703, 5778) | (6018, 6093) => 0.04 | 20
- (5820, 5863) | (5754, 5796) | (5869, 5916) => -0.06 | 19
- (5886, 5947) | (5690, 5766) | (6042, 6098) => 0.08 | 19.9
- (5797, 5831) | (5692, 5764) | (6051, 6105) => -0.03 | 19.8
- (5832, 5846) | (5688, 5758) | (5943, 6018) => -0.04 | 19.5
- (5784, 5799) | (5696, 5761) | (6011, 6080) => 0.00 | 19.8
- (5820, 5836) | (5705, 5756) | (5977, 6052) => -0.05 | 19.7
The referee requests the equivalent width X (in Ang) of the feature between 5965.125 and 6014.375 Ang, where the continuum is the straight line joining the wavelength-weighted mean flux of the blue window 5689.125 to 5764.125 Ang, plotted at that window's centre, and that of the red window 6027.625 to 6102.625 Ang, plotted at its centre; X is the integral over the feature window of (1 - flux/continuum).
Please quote 1.8 Ang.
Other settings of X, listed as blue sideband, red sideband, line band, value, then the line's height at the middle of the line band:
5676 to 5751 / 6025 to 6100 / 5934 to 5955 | 0.6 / 19.9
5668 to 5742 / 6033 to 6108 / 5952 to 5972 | 0.5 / 19.8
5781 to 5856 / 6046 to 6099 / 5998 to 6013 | 0.8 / 20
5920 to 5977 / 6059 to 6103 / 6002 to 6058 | 0.2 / 19.7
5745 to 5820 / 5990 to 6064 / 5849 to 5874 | 0.3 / 19.9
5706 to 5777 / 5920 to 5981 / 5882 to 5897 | 2.4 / 19.5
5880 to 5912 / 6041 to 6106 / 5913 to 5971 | -2.9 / 18.3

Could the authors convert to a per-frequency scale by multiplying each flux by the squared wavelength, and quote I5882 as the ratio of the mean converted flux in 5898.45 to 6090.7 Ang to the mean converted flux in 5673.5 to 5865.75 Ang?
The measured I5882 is 1.06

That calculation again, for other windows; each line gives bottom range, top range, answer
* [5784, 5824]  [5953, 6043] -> 1.03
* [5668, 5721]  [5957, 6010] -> 1.10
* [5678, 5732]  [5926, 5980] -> 1.08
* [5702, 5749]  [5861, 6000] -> 1.03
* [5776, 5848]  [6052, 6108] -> 1.07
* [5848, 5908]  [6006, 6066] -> 1.12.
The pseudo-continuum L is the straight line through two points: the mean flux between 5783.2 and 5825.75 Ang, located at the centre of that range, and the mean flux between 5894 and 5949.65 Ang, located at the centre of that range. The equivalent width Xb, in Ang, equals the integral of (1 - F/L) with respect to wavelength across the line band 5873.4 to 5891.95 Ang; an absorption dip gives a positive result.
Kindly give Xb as 1.1 Ang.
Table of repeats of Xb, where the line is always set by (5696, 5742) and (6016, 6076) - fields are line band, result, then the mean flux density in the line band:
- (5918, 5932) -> 0.46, 19.3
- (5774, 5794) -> 0.18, 19.6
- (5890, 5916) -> 2.38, 18.1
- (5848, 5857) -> 0.19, 19.4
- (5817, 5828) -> -0.67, 21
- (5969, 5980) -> 0.34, 19.3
